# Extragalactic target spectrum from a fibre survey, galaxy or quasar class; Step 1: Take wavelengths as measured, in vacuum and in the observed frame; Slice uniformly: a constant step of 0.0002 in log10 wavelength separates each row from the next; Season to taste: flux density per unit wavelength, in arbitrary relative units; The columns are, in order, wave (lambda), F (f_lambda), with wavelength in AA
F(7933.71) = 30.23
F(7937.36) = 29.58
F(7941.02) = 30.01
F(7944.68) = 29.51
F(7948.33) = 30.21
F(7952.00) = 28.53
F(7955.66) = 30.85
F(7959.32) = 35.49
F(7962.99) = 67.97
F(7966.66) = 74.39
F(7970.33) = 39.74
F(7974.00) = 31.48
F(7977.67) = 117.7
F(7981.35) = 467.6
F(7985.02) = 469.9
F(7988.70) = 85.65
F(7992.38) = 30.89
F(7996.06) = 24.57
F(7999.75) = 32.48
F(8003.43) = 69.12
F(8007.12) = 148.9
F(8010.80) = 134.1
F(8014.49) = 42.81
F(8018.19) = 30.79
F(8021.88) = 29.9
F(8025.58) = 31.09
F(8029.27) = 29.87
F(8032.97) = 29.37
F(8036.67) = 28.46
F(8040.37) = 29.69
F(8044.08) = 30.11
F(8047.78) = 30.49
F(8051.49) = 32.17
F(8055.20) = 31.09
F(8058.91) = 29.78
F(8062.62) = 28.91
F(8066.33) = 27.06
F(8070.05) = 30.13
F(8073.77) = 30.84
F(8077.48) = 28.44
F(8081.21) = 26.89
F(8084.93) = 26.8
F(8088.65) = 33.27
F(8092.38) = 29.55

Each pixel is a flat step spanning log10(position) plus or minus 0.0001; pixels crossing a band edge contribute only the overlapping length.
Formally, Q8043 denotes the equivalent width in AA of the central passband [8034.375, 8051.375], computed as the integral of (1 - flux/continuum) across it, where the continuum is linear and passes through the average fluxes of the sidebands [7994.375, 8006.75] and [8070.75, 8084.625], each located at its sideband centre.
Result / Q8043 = 4.4 AA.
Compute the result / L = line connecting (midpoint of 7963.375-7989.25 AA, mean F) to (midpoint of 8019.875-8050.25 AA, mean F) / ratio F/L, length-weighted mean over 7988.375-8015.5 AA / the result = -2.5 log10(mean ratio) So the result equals 0.436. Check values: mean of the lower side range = 182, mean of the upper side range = 29.9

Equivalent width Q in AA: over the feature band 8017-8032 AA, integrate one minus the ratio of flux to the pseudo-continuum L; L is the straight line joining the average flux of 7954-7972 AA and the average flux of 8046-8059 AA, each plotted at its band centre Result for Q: 2.68 AA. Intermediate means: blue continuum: 50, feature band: 30.3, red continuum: 31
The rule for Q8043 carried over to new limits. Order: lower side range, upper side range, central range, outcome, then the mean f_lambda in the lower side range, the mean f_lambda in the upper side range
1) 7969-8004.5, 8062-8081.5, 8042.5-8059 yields 7.31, 140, 28.8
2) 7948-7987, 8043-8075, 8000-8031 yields 6.87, 130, 30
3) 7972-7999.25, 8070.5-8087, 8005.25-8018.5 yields 3.54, 167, 28.5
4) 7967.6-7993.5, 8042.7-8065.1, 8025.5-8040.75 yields 8.92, 178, 30.3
